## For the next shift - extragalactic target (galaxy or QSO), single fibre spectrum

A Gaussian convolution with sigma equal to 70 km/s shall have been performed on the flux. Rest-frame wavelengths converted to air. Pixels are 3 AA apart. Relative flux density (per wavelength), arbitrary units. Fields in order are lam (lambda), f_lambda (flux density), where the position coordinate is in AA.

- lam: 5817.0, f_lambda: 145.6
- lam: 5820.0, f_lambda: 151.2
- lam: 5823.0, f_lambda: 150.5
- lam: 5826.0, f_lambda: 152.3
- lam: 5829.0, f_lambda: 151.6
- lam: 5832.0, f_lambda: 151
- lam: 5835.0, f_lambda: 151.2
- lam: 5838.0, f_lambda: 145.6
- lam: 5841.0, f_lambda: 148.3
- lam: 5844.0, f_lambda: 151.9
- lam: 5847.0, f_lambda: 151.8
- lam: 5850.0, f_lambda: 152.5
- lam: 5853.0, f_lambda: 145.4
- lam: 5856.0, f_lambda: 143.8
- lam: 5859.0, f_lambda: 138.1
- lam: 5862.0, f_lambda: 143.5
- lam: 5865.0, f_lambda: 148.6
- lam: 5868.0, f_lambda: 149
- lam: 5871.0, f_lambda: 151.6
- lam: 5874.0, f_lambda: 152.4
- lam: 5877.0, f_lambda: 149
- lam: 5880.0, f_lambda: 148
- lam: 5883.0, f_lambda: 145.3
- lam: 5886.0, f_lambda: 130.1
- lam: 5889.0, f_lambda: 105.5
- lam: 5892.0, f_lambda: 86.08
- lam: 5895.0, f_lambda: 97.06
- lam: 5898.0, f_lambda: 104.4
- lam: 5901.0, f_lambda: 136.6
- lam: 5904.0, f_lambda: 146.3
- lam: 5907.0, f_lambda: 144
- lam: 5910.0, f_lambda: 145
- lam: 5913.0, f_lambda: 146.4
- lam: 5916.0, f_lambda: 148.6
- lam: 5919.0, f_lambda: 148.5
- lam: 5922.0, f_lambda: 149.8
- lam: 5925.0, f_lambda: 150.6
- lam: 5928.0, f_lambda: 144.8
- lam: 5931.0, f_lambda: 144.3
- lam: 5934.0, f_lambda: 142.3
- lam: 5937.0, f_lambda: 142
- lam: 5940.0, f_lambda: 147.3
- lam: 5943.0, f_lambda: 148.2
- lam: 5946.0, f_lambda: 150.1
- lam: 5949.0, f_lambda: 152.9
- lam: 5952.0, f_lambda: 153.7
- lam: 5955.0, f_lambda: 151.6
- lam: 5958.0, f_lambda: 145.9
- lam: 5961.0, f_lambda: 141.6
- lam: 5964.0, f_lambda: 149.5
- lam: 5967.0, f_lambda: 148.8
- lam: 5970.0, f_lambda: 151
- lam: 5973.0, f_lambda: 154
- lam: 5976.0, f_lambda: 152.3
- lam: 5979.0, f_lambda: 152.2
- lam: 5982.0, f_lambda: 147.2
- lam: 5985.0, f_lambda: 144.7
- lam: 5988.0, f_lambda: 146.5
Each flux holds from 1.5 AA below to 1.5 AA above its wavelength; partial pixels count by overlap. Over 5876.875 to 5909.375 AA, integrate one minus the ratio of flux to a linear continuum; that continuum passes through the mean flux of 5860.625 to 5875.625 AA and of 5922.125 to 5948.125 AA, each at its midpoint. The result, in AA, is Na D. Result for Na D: 4.83 AA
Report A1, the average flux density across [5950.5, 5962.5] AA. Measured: 148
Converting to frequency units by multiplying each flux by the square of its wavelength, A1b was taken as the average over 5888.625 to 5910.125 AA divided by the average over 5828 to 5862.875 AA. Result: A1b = 0.83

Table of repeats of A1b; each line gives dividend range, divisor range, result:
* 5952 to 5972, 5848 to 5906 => 1.13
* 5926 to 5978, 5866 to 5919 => 1.12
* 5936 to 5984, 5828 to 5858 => 1.04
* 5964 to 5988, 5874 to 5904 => 1.23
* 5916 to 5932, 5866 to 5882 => 1.00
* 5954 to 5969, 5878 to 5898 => 1.28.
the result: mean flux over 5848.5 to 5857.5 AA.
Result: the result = 147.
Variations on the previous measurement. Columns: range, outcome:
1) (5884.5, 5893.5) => 107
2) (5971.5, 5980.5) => 153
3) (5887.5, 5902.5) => 106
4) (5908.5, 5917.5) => 147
